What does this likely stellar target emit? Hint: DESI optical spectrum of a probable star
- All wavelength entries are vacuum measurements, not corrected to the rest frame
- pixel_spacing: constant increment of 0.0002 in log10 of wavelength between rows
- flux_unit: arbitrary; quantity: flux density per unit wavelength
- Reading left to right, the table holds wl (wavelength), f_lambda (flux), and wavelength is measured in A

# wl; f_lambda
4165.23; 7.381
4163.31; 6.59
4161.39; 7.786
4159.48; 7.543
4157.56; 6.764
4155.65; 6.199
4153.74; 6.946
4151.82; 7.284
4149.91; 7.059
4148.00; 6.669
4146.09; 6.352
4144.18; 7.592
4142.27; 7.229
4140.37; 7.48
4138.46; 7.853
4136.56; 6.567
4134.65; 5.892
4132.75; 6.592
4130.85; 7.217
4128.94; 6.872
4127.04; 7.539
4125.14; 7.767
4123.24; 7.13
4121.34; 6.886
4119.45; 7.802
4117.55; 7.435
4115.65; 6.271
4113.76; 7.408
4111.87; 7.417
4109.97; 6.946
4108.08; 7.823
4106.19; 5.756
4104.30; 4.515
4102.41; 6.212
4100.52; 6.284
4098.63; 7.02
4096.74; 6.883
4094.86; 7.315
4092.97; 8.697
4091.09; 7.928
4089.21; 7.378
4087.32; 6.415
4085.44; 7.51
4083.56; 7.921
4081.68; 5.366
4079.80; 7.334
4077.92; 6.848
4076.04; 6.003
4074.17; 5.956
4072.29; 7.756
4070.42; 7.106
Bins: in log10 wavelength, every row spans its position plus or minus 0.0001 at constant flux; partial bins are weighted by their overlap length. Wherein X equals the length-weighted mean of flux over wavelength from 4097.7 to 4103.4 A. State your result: 6.48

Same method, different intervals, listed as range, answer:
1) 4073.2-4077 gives 6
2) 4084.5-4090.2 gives 7.11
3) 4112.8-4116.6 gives 6.85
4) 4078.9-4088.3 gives 6.91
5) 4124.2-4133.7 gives 7.19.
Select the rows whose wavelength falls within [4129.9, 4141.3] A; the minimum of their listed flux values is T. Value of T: 5.892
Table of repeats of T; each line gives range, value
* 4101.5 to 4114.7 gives 4.515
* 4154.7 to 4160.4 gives 6.199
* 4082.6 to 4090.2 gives 6.415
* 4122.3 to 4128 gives 7.13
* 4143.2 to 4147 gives 6.352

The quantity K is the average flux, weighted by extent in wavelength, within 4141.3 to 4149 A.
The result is 6.97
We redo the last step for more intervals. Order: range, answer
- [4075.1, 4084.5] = 6.7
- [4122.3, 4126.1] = 7.45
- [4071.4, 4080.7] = 6.77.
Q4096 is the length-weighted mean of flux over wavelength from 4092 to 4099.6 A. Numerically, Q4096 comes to 7.48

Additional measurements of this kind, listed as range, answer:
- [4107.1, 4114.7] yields 7.39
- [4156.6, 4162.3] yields 7.37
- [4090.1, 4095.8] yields 7.98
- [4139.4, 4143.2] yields 7.36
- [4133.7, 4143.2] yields 7.01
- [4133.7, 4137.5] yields 6.22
